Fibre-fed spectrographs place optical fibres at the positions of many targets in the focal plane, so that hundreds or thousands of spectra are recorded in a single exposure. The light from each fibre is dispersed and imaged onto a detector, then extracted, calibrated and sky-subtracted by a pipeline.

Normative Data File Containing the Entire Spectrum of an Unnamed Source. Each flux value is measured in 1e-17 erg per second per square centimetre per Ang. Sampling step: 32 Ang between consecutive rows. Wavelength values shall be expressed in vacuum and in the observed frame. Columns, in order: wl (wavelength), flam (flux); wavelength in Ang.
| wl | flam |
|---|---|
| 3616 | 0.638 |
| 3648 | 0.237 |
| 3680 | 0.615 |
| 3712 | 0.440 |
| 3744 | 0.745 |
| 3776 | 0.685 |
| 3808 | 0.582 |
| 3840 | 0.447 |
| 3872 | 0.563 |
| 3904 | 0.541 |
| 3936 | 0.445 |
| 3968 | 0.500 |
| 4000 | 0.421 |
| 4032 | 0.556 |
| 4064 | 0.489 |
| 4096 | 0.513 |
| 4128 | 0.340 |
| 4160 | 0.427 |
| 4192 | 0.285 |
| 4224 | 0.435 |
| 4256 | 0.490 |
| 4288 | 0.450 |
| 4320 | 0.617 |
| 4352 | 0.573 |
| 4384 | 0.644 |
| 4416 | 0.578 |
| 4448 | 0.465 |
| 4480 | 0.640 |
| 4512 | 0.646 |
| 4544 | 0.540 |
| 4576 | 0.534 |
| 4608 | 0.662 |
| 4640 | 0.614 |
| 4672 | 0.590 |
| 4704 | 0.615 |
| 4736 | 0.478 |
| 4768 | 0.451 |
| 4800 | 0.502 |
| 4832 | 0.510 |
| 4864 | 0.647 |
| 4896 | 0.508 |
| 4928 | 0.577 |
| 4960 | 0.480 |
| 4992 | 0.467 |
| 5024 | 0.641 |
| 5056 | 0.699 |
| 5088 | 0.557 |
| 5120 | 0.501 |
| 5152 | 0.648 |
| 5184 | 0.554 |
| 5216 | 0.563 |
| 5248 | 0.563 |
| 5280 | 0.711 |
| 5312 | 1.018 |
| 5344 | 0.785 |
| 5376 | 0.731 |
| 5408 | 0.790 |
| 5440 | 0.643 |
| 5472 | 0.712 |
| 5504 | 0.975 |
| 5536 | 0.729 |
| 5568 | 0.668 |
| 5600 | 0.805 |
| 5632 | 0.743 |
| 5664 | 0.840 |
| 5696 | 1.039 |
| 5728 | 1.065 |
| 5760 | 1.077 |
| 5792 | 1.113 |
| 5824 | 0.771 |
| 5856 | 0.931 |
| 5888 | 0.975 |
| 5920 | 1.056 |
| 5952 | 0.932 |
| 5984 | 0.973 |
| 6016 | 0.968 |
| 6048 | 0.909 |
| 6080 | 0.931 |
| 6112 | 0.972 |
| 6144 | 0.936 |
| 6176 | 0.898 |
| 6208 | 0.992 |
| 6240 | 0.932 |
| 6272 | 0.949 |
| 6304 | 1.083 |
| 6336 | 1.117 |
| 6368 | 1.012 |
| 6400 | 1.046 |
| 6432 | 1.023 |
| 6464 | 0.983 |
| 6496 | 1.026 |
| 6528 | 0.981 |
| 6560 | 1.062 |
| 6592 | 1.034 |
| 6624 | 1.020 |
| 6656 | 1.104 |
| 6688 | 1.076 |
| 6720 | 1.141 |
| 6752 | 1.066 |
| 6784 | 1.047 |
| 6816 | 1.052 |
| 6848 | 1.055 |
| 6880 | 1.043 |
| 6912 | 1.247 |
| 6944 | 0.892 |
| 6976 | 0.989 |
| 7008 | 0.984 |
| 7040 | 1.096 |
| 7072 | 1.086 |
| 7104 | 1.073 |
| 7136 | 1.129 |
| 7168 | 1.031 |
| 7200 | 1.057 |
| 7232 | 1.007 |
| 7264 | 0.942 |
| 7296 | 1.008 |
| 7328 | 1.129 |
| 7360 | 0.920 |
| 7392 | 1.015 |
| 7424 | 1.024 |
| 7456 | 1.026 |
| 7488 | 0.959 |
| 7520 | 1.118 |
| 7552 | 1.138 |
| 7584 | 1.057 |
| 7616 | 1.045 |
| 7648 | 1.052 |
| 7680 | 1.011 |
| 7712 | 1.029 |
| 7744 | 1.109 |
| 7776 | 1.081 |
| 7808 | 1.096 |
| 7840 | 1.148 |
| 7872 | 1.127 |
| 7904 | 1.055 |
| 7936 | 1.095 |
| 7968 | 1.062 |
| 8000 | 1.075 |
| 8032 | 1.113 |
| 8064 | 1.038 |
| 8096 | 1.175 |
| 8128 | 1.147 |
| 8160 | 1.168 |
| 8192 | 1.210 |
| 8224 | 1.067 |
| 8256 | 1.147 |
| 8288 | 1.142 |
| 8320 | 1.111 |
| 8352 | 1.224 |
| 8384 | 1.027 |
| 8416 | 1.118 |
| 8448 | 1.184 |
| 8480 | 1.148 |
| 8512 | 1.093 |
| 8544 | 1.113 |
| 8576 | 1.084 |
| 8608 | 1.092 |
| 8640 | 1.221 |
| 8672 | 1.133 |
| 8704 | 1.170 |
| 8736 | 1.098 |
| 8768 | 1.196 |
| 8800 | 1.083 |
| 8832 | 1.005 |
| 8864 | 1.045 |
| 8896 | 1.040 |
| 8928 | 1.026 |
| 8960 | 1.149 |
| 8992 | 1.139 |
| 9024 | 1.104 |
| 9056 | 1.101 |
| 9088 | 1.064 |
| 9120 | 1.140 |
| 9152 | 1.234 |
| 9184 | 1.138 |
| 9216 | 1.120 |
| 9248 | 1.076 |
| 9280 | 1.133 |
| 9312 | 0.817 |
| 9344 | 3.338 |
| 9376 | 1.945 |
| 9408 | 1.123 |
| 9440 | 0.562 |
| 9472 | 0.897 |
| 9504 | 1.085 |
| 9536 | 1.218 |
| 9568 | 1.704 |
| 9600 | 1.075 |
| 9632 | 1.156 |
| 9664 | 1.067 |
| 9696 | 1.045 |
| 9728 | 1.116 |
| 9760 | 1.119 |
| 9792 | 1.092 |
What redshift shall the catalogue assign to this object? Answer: 0.423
